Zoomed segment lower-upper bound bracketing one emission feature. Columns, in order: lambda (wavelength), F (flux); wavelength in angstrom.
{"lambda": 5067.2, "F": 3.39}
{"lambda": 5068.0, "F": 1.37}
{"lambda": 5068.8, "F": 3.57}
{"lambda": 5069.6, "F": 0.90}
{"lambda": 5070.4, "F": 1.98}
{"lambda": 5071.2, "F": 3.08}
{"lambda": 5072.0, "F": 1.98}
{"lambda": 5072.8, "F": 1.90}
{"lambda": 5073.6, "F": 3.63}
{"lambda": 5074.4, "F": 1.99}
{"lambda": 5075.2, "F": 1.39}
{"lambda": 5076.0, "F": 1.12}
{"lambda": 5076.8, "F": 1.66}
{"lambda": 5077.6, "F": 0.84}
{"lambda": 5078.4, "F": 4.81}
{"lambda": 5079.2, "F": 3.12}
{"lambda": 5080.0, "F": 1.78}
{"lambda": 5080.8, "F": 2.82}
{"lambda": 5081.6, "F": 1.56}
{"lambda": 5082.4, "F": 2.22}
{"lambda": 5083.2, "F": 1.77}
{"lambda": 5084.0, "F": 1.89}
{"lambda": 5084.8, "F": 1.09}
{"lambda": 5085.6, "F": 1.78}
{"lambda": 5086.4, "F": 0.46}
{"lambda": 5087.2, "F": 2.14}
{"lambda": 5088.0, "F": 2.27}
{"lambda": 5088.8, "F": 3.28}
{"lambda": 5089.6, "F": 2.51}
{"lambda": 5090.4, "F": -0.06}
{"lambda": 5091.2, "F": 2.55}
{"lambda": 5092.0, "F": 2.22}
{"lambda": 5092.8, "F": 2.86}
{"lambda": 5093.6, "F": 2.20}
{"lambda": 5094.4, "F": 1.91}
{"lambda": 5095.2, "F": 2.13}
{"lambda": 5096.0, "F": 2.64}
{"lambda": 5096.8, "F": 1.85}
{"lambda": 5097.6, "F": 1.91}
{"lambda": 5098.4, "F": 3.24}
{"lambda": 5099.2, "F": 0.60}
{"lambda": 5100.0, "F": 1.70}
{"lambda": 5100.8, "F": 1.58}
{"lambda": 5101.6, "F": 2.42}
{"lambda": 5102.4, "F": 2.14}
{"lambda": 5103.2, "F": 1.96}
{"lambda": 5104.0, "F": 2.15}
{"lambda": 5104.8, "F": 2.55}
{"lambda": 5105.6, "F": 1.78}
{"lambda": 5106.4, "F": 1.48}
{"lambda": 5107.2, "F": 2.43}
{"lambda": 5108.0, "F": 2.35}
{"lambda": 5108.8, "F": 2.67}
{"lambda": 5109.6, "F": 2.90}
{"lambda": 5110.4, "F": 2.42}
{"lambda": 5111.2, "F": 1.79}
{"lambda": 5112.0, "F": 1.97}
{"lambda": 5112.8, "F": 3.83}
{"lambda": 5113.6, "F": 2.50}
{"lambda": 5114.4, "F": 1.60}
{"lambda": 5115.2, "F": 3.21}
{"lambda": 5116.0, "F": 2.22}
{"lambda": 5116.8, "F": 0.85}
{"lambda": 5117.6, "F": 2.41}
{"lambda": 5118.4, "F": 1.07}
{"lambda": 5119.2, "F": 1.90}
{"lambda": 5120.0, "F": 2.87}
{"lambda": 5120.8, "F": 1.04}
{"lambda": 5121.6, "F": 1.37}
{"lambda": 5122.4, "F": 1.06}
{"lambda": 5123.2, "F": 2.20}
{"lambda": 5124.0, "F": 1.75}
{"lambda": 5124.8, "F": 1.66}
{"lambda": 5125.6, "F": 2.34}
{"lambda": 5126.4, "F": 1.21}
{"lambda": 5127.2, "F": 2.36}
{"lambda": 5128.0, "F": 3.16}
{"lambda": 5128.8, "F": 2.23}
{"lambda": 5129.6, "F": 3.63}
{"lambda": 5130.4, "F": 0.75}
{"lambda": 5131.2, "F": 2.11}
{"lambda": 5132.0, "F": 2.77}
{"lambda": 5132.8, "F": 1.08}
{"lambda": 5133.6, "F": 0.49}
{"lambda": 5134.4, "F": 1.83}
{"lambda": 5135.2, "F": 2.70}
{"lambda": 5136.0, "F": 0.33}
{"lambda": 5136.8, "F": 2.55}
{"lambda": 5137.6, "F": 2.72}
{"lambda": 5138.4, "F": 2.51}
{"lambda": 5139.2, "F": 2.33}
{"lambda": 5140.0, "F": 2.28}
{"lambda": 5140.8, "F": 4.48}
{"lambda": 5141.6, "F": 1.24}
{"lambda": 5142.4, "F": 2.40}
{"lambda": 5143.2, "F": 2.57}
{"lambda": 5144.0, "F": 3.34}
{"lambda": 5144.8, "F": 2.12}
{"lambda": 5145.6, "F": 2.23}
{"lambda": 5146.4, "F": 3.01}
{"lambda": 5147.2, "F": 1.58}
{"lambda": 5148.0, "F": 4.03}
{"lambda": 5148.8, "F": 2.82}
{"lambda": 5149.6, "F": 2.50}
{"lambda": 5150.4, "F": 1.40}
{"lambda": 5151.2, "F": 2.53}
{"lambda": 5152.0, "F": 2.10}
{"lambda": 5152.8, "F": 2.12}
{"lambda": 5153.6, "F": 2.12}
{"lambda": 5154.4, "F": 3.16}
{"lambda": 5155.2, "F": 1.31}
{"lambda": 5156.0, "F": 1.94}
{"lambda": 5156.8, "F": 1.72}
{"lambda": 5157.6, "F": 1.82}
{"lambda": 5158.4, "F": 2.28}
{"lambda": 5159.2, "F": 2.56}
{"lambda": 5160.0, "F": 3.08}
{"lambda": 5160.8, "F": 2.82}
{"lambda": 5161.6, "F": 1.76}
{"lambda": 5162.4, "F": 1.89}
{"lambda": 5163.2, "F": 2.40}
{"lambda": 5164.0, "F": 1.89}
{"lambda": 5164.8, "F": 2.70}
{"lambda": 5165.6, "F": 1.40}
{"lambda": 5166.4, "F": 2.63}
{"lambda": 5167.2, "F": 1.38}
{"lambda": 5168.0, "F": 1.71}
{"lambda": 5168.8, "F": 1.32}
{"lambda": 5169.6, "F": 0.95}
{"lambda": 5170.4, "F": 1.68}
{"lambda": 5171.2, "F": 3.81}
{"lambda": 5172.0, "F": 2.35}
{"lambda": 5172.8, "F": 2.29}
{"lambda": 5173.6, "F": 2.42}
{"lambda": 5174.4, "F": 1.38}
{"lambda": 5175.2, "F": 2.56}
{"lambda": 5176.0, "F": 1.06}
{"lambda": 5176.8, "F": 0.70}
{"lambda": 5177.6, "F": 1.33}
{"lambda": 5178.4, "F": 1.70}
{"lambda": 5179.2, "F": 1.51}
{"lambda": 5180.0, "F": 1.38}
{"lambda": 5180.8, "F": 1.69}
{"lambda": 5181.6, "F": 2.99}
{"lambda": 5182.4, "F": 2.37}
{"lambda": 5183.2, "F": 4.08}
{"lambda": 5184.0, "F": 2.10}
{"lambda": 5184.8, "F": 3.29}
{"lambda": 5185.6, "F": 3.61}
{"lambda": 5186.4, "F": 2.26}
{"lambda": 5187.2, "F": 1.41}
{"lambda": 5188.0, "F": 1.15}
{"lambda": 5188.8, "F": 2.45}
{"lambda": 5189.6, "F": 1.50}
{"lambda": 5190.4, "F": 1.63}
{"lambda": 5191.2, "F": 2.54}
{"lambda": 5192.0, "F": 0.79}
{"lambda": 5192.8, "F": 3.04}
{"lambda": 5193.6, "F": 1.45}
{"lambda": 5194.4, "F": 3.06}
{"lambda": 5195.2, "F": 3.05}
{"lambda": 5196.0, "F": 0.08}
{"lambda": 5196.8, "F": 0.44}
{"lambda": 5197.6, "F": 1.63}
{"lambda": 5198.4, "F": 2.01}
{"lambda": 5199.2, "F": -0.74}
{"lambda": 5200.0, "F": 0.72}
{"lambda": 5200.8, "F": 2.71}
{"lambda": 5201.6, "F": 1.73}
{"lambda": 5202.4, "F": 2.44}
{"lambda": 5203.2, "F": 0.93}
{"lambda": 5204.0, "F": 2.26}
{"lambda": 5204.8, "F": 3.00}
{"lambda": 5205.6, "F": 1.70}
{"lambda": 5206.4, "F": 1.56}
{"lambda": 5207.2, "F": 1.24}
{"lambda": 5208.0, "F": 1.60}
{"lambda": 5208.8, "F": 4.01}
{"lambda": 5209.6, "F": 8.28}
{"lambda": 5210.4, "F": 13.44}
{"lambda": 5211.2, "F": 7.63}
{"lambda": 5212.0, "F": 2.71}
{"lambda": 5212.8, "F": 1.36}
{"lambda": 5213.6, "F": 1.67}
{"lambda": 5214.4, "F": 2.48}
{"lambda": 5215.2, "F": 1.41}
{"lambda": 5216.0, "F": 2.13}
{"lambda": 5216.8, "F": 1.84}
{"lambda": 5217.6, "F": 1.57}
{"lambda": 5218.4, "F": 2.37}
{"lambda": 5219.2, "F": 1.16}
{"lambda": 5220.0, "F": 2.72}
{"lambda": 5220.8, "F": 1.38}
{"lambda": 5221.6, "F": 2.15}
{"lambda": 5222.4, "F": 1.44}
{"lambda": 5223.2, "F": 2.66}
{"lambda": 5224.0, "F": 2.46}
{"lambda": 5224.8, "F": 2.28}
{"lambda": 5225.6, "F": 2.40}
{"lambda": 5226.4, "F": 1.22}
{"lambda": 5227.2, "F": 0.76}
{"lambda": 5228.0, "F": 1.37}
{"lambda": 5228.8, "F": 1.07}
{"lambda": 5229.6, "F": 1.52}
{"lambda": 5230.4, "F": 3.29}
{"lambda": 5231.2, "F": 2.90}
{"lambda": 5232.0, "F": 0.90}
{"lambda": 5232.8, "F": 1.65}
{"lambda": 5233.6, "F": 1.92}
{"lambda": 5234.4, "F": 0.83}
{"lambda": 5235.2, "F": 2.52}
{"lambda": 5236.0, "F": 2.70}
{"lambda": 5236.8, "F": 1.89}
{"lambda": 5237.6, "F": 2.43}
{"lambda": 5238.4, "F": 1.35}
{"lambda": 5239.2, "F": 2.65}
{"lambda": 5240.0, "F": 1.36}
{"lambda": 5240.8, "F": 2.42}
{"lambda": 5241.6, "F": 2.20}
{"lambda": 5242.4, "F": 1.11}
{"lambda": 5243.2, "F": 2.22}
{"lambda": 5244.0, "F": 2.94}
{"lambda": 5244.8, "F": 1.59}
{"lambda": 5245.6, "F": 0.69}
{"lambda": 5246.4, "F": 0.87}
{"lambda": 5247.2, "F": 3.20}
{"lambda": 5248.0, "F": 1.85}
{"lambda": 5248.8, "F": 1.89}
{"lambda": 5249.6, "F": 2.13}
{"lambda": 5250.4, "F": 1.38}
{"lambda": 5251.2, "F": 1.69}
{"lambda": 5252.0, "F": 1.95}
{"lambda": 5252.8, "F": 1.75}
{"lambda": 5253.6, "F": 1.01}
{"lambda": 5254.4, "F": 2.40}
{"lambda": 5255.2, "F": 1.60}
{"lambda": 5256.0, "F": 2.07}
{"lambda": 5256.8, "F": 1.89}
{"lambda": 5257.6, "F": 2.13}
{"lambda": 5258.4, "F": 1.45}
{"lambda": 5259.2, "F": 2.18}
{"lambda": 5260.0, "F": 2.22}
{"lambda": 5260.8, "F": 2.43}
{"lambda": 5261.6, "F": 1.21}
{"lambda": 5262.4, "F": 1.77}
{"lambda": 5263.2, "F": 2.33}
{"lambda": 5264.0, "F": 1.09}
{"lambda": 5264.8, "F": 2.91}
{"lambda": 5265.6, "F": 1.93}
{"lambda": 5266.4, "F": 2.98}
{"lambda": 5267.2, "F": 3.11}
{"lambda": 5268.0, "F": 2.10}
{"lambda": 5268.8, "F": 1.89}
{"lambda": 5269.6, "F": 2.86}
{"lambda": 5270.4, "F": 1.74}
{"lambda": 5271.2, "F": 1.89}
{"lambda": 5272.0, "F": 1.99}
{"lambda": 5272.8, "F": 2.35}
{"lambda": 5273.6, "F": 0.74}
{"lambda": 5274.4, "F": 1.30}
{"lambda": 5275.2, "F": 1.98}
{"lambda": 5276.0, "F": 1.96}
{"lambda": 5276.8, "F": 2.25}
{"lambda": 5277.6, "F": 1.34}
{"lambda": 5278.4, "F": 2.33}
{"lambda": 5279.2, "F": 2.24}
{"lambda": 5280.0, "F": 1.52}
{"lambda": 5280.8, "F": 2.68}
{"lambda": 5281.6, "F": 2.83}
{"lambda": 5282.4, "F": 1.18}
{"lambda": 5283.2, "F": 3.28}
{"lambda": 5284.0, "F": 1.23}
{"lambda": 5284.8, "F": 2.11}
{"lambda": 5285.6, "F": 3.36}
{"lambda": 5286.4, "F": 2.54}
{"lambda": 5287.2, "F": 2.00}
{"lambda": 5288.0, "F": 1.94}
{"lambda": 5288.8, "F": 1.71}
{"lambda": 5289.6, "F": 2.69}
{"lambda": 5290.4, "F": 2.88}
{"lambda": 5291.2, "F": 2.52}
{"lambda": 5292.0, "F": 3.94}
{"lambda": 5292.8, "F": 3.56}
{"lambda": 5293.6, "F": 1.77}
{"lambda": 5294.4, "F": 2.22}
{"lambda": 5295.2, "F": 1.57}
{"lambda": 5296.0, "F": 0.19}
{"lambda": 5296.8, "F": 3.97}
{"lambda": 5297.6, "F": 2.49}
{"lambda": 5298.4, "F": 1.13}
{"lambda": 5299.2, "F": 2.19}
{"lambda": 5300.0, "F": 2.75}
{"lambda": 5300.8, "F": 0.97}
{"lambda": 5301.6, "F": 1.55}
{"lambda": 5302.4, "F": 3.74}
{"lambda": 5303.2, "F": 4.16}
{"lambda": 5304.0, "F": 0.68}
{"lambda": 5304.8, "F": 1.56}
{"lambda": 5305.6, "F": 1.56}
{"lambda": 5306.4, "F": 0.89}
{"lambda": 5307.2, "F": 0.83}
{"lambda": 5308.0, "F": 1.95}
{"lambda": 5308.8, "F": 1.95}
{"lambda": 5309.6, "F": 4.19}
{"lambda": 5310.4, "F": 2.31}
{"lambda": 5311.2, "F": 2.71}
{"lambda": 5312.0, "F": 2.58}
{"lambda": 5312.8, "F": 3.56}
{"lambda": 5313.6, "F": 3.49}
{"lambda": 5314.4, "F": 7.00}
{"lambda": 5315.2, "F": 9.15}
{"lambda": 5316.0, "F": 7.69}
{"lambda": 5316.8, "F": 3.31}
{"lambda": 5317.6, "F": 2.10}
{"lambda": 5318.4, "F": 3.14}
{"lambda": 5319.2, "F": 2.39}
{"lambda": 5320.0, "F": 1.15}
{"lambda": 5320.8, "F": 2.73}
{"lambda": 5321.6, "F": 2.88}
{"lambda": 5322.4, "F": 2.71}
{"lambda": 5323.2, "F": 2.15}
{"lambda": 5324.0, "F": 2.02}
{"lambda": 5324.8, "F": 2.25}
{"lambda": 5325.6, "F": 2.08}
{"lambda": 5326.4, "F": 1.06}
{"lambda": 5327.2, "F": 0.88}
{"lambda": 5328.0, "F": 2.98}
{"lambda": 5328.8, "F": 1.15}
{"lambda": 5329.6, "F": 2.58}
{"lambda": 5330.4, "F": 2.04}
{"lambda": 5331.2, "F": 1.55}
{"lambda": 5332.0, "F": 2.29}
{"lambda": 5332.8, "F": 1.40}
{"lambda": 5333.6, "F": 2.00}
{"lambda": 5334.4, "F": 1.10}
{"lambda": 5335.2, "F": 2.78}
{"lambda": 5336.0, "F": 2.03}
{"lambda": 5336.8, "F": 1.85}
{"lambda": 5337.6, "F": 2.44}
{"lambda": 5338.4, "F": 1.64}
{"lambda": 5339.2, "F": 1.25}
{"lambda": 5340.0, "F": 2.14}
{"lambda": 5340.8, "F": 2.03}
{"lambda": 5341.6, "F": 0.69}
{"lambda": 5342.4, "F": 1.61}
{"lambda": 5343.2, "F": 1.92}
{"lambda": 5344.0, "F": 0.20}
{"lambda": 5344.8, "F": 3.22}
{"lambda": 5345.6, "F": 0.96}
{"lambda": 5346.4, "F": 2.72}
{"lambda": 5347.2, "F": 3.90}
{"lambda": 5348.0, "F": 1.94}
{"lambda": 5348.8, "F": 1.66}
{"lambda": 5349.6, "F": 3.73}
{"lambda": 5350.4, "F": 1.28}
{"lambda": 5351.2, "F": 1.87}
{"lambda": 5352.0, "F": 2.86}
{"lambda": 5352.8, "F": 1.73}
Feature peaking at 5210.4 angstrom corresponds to Hbeta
